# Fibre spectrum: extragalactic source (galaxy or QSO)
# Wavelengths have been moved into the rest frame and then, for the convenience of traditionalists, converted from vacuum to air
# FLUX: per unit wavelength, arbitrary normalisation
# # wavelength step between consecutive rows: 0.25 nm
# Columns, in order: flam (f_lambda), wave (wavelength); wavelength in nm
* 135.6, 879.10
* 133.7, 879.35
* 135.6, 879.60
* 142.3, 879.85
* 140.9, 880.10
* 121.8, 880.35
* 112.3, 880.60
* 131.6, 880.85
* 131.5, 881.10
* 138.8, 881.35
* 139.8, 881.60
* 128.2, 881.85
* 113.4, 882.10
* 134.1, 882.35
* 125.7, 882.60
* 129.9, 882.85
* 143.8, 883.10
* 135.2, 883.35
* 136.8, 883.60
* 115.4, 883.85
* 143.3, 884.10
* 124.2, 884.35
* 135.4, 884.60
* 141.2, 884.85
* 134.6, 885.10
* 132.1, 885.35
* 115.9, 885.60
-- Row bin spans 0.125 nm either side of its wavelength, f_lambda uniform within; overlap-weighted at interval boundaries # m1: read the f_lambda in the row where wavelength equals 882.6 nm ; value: 125.7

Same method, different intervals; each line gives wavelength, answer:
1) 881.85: 128.2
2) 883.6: 136.8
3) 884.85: 141.2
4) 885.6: 115.9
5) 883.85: 115.4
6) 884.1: 143.3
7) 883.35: 135.2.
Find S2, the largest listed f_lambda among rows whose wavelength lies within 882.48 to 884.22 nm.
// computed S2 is 143.8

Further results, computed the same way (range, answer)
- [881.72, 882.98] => 134.1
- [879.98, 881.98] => 140.9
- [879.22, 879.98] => 142.3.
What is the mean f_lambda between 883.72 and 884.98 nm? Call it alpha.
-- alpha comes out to 132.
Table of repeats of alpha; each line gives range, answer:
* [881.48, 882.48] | 129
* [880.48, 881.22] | 125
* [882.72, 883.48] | 136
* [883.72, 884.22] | 129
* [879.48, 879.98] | 139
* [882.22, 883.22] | 133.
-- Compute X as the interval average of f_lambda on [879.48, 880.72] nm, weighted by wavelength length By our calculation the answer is 131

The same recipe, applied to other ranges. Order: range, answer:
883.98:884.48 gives 134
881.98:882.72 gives 124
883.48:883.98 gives 126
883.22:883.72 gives 136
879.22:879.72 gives 135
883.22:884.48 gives 131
